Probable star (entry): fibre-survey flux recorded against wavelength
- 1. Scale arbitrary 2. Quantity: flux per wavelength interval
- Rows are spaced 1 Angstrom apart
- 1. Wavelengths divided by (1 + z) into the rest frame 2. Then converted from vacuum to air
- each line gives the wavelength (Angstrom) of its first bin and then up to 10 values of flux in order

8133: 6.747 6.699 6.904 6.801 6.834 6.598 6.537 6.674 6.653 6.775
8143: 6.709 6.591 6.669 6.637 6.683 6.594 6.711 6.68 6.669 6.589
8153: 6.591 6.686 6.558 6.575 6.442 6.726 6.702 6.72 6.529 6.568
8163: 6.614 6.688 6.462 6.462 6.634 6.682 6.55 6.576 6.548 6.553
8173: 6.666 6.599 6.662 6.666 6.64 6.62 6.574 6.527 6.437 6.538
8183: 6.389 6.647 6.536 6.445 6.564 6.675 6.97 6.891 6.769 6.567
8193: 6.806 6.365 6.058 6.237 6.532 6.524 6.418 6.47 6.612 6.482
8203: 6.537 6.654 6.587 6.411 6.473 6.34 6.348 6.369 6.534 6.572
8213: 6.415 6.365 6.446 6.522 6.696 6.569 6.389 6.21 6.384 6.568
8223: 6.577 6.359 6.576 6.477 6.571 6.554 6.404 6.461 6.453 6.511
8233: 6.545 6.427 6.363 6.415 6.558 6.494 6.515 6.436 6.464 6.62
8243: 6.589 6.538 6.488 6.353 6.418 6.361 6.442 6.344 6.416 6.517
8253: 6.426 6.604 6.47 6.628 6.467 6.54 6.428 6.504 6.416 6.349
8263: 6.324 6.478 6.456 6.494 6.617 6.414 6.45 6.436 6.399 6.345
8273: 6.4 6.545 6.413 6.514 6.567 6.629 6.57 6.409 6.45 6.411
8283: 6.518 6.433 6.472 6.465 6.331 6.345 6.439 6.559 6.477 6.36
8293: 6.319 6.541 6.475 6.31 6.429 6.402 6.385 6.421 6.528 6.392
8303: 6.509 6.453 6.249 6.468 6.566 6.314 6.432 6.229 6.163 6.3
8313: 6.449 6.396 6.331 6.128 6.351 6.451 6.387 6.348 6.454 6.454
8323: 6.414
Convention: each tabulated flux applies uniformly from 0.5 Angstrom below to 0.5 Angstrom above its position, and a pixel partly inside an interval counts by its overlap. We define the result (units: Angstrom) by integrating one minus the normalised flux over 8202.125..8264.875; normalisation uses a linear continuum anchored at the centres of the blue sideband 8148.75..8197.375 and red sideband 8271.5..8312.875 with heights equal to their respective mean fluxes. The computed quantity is 0.3 Angstrom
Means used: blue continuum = 6.59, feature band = 6.47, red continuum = 6.43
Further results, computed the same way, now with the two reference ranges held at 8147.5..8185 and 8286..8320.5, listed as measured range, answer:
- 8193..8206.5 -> 0.16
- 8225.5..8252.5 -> 0.06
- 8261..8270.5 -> 0.00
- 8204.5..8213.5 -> 0.11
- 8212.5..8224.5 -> 0.11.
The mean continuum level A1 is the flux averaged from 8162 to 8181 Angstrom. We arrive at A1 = 6.59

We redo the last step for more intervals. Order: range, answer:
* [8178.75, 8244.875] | 6.5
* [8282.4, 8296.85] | 6.43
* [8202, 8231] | 6.48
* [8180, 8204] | 6.54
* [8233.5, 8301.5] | 6.46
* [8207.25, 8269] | 6.47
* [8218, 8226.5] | 6.45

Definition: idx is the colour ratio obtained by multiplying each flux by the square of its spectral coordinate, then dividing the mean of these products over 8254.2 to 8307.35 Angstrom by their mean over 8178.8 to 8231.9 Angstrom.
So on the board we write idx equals 1.0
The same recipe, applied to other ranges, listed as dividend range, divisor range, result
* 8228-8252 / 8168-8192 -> 0.99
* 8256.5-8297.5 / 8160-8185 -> 1.01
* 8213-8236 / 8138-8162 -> 0.99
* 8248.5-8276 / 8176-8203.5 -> 1.00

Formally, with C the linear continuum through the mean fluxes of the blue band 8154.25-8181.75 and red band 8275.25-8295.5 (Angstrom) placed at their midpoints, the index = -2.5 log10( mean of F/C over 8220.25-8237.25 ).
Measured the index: 0.008 mag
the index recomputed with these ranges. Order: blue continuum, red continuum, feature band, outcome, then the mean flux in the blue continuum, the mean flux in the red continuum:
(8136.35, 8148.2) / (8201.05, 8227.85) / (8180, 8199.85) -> 0.00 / 6.67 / 6.48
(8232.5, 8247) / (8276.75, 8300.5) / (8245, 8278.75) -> 0.00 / 6.48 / 6.45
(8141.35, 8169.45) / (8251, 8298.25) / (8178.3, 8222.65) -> 0.01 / 6.63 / 6.46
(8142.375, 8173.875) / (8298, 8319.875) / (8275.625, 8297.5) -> -0.01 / 6.62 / 6.38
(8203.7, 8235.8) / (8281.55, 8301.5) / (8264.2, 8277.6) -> 0.00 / 6.47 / 6.43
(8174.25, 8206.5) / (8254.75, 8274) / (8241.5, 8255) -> 0.00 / 6.56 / 6.46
